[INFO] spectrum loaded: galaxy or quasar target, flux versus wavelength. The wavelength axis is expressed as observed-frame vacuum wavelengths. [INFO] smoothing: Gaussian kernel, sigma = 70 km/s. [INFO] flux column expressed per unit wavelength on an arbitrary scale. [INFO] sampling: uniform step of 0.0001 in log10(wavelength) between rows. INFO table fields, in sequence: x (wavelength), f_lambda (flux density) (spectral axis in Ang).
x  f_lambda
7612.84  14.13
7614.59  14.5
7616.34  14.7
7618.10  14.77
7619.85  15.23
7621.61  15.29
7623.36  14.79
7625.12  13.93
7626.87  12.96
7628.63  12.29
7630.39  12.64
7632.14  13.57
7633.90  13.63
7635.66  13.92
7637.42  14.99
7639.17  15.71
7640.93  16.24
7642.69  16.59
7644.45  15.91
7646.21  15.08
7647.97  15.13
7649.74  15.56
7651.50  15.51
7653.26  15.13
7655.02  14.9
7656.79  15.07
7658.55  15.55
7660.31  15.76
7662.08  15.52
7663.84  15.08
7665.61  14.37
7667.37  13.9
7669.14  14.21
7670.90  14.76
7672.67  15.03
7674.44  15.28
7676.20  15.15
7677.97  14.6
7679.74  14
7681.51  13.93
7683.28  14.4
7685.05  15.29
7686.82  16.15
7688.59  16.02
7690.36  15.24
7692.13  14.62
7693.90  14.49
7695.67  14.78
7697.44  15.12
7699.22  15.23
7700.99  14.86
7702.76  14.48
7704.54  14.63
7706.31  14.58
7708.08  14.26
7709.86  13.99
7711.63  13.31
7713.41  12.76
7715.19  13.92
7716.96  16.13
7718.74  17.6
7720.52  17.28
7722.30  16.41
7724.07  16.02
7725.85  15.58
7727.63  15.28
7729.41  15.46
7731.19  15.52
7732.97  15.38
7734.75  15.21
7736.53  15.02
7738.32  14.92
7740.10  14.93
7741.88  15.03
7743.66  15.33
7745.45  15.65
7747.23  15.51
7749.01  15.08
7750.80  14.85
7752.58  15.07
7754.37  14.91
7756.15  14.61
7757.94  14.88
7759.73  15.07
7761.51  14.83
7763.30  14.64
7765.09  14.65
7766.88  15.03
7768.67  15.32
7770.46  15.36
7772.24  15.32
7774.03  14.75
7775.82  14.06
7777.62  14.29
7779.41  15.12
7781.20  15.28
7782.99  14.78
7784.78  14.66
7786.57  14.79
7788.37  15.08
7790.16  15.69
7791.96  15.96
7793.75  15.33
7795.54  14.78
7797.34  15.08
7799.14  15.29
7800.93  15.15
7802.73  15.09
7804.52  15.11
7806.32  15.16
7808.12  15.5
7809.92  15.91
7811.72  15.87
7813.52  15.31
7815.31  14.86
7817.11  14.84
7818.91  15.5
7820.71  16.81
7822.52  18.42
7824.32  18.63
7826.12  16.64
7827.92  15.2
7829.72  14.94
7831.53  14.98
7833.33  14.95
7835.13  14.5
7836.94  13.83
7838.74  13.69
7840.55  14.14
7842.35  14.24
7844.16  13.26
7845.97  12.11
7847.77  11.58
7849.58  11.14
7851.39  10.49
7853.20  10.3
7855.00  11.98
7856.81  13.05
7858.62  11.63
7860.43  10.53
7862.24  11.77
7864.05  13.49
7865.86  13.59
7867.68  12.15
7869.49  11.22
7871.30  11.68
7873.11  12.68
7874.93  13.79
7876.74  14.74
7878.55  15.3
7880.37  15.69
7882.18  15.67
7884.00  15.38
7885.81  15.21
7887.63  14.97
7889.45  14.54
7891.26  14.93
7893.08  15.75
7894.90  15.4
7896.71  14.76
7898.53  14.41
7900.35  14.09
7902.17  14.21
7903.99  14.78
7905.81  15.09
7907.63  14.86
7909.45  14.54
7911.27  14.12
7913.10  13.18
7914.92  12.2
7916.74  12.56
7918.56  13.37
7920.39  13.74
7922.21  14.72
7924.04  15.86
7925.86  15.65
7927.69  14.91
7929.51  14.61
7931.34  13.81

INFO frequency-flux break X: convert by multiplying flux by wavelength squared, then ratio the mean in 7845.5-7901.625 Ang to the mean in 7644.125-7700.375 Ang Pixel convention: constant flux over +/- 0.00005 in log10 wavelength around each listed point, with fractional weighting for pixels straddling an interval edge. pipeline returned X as 0.94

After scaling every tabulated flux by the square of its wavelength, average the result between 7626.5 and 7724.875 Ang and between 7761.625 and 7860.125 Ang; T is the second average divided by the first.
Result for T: 1.0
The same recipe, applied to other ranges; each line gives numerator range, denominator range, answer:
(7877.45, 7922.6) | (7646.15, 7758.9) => 1.02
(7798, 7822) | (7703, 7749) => 1.04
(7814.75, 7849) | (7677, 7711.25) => 1.04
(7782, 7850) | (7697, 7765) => 1.02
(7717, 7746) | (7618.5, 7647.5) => 1.10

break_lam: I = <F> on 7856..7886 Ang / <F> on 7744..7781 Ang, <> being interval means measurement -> 0.89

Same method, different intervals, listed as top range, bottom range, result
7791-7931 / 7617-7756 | 0.96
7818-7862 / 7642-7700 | 0.92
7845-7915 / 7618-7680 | 0.91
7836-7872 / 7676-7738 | 0.82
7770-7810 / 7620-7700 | 1.02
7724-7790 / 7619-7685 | 1.02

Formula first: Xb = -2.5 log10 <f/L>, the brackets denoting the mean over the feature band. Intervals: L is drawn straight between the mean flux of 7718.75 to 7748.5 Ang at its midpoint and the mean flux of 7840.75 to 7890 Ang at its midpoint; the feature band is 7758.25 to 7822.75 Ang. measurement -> -0.05 mag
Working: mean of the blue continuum 15.6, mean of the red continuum 13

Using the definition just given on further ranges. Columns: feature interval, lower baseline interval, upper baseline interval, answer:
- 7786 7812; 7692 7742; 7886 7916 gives -0.036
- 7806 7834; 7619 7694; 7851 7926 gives -0.130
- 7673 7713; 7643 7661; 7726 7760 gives 0.040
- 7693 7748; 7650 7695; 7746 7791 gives -0.012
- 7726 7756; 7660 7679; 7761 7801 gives -0.018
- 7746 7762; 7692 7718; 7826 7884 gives -0.068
